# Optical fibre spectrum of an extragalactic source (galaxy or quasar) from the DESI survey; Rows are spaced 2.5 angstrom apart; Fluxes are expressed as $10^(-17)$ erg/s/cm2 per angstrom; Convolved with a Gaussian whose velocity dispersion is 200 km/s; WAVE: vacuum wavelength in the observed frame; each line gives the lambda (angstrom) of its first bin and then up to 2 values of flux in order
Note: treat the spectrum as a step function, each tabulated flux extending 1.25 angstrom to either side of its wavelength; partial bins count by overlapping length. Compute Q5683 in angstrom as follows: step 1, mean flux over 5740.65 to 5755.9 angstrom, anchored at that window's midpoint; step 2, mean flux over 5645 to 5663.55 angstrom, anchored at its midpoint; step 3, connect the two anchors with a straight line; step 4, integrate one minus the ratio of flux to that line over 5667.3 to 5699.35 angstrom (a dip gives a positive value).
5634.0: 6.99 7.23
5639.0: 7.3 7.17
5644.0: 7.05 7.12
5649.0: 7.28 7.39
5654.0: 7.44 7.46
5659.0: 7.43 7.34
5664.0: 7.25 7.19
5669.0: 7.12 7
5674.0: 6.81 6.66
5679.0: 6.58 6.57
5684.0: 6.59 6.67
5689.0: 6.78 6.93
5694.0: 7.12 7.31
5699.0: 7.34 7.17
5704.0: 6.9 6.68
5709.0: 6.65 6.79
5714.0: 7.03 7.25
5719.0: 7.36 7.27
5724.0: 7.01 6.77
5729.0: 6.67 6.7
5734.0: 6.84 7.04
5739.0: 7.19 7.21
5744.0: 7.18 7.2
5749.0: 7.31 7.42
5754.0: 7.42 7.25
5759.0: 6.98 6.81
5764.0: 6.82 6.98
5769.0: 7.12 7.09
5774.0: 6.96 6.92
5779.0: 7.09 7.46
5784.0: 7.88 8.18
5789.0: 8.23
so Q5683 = 2.0 angstrom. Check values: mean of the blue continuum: 7.34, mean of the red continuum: 7.29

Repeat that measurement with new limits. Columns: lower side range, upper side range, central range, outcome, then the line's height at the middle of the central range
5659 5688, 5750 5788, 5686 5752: 0.3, 7.06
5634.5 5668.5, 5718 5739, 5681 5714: 0.9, 7.09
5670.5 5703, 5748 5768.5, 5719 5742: 0.2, 7.03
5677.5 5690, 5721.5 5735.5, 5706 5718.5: -0.3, 6.77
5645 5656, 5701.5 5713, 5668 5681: 0.5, 7.1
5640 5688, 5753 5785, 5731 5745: 0.1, 7.11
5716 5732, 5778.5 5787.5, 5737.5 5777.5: 1.5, 7.39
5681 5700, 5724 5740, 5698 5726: -0.5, 6.9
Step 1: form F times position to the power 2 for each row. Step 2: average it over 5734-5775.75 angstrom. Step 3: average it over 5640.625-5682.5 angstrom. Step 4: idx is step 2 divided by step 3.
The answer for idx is 1.0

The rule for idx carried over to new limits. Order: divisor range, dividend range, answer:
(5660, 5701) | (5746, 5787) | 1.07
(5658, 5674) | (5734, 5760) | 1.03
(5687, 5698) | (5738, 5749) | 1.05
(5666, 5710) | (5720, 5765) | 1.05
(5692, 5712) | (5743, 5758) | 1.06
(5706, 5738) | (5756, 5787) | 1.05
